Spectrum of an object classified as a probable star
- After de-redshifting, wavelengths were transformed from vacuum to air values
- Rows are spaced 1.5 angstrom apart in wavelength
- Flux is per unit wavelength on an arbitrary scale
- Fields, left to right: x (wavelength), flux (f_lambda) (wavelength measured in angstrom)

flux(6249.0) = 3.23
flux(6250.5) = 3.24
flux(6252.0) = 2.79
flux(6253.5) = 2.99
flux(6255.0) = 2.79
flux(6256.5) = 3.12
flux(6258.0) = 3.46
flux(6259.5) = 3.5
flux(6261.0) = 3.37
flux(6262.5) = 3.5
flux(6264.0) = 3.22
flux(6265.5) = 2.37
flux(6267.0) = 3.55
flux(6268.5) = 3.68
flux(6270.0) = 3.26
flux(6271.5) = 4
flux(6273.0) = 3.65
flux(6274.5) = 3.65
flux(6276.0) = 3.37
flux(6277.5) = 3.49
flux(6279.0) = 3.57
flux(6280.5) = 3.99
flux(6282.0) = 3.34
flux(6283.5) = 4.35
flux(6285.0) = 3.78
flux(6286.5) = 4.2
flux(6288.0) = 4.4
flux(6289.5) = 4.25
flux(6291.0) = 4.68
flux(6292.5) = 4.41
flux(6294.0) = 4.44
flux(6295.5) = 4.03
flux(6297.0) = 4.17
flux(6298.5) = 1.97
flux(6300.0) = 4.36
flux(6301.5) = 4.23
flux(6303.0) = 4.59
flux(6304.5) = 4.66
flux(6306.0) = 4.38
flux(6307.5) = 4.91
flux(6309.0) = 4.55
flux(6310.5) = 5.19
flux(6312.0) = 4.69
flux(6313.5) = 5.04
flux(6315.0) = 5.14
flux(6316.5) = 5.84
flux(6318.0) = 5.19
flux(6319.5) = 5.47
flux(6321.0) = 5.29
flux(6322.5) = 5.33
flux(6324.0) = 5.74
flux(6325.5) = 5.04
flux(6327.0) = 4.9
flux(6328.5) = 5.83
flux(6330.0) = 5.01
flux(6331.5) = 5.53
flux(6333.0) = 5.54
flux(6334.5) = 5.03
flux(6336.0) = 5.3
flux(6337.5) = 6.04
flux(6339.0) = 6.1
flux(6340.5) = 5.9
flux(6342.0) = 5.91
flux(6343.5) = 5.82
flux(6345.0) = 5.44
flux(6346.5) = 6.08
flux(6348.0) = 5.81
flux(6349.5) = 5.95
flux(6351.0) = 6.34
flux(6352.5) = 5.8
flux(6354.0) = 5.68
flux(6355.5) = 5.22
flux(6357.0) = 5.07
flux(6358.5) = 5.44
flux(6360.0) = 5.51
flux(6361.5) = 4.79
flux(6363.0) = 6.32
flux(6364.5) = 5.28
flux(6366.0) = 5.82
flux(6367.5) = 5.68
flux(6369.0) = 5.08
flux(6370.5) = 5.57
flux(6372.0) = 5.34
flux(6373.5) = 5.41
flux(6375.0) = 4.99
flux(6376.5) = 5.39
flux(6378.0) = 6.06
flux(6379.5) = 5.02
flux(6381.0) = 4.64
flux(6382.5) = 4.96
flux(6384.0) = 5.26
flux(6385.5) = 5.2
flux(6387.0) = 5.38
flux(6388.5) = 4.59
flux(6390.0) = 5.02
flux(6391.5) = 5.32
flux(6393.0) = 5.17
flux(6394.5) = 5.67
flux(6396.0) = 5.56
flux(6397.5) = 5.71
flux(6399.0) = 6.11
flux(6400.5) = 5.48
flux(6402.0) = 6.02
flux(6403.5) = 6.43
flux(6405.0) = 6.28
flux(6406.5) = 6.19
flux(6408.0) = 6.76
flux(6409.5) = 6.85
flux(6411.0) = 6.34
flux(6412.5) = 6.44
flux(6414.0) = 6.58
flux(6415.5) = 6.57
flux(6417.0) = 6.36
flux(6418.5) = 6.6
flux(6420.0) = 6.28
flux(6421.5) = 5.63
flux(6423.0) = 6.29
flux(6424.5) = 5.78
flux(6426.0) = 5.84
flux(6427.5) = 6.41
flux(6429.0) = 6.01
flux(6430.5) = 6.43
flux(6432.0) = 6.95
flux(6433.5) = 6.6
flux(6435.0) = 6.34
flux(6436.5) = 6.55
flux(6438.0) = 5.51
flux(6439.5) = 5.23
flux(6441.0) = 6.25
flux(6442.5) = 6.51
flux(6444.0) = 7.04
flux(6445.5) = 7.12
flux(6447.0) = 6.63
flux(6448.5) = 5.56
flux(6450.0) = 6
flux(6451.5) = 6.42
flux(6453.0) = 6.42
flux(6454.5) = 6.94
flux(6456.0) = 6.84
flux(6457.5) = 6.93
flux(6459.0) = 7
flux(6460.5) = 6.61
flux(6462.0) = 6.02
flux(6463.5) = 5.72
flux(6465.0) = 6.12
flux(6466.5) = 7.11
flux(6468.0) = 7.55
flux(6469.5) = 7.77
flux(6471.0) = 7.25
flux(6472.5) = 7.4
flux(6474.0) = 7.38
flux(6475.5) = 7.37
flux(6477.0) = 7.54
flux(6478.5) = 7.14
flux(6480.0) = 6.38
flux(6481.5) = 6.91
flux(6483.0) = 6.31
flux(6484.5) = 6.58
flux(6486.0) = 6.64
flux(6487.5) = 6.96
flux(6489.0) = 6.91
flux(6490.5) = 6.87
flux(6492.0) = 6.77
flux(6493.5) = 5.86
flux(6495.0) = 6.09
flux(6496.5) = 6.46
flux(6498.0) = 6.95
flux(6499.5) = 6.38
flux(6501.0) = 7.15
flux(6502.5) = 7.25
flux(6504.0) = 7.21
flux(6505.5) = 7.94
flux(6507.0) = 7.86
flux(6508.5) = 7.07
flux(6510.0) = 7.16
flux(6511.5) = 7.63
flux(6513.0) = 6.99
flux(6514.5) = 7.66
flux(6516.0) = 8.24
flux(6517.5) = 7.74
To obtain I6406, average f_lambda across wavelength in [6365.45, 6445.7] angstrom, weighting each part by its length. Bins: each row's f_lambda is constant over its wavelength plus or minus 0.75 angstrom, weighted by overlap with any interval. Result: 5.89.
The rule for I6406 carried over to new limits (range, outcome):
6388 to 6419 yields 6.01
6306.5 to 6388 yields 5.42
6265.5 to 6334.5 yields 4.44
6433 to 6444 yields 6.19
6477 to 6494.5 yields 6.7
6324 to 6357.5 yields 5.61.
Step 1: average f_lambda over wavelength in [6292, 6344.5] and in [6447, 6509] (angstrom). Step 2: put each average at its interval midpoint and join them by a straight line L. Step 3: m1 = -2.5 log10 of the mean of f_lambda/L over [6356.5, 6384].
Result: 0.05 mag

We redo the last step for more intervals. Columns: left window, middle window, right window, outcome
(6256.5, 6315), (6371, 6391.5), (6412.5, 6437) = 0.08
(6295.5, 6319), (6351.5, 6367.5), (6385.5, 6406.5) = -0.07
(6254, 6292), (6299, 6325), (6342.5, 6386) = -0.12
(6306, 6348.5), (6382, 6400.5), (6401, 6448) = 0.13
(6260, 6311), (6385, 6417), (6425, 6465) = -0.04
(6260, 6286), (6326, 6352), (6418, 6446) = -0.21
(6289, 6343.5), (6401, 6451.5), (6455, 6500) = -0.02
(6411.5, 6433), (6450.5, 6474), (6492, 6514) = -0.03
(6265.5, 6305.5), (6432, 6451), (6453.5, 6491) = 0.01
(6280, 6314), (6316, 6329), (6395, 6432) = -0.15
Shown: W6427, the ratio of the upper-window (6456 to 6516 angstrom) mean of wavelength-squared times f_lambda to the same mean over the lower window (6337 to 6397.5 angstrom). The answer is 1.32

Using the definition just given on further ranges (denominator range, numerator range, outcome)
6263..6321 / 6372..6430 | 1.44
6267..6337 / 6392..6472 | 1.47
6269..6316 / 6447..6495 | 1.71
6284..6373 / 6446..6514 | 1.40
